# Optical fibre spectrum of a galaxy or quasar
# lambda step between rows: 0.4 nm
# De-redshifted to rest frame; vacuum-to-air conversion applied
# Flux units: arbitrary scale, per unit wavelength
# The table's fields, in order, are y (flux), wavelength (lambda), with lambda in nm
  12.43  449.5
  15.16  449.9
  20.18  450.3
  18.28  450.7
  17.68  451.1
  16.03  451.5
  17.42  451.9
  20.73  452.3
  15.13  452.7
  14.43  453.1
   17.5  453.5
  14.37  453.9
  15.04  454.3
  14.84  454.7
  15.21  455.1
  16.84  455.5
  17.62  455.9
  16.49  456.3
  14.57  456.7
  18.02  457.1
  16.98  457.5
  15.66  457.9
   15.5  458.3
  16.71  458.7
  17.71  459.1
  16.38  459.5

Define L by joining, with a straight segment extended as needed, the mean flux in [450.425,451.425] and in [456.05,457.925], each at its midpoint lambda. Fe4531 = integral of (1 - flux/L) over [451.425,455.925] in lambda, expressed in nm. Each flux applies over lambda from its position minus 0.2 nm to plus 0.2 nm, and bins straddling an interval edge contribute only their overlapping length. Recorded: 0.27 nm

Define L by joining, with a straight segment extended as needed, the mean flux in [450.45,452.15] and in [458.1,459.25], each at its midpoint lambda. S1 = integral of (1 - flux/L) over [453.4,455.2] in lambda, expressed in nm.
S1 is 0.20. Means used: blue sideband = 17.5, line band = 15.3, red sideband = 16.6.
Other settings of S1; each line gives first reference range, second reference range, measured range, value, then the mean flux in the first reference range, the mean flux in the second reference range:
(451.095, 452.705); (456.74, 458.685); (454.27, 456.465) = 0.106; 17.6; 16.4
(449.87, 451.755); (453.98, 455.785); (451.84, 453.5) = -0.025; 17.7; 15.5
